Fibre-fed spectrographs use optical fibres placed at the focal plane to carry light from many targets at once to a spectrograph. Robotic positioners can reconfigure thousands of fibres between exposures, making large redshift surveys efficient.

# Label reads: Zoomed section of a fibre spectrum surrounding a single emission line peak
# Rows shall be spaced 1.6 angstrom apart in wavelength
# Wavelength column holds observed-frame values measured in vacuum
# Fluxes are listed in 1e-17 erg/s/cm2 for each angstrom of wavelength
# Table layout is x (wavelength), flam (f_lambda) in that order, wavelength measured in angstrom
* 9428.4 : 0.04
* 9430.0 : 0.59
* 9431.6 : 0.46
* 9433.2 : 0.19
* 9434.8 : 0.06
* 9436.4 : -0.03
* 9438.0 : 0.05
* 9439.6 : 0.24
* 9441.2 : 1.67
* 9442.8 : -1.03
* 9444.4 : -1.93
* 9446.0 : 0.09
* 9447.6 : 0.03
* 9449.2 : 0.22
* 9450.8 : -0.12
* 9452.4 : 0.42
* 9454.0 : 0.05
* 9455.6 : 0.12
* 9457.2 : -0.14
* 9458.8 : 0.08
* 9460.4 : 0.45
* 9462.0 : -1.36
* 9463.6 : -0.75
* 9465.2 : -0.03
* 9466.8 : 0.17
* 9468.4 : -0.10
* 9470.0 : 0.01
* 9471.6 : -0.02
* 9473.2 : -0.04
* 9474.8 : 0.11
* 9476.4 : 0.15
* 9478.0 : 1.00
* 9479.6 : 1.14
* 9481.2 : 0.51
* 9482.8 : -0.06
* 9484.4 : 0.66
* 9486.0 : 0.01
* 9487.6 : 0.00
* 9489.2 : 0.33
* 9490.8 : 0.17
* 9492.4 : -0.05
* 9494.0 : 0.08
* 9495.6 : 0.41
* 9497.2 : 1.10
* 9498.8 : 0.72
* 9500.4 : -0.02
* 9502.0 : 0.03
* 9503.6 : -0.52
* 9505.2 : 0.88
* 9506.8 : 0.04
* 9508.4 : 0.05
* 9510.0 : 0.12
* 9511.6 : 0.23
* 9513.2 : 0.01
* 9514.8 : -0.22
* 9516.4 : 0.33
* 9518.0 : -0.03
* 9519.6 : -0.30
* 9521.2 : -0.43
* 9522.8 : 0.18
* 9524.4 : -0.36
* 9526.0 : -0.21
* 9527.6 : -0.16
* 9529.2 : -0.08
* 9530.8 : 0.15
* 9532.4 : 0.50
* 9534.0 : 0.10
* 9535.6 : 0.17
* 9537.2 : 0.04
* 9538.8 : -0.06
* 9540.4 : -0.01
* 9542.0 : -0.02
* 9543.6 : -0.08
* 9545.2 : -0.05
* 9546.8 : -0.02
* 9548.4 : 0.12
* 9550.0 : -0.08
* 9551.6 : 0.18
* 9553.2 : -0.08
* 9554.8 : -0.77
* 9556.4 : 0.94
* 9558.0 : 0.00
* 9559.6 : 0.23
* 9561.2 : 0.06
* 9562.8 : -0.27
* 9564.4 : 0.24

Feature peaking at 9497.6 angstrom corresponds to Hbeta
